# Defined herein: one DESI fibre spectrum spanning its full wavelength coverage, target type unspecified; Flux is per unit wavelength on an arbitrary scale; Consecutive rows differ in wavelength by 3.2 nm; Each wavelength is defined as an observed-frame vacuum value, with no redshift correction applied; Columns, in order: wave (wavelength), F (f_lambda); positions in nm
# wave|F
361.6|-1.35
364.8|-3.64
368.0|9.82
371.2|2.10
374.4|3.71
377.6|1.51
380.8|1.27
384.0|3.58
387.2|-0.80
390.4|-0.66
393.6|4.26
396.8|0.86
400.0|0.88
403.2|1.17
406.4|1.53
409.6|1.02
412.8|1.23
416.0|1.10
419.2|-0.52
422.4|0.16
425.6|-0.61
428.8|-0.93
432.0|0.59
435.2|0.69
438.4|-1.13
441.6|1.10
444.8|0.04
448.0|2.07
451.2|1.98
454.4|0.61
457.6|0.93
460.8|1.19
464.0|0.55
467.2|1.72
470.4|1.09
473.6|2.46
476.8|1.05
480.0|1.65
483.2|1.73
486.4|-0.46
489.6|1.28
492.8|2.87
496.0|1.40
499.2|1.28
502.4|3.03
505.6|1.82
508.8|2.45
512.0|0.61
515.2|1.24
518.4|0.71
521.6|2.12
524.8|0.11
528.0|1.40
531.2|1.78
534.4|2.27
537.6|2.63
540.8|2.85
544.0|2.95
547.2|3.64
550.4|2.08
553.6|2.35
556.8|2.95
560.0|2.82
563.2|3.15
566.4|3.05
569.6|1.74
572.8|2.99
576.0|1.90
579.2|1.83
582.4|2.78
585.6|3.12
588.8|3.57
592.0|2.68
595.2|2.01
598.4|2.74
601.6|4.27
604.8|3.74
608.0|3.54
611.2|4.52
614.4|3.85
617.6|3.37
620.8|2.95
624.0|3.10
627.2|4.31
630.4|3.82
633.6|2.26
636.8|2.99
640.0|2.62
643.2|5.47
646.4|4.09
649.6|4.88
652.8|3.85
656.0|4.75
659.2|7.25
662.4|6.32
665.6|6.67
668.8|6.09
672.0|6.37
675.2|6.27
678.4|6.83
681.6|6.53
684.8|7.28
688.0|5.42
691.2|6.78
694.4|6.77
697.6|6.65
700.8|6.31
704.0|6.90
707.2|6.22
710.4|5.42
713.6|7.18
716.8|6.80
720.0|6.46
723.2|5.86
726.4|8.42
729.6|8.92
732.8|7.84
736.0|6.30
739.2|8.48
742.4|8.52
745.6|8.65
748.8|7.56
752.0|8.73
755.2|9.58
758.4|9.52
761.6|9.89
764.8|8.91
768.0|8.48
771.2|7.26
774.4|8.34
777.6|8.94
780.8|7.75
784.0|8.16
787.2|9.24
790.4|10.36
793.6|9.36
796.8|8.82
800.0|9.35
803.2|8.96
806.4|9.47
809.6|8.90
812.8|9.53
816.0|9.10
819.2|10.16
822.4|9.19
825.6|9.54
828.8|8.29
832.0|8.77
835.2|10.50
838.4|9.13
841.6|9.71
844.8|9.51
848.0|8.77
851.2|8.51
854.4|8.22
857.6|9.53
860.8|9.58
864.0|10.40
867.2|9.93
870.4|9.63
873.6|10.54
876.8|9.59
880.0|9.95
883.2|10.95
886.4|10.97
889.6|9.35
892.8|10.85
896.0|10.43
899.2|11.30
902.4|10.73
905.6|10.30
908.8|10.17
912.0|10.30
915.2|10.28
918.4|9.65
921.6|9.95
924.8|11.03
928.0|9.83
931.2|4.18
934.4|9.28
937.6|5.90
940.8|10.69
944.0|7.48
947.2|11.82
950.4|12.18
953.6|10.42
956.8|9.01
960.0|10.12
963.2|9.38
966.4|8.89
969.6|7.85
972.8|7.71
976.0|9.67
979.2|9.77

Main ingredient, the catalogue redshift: 0.647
